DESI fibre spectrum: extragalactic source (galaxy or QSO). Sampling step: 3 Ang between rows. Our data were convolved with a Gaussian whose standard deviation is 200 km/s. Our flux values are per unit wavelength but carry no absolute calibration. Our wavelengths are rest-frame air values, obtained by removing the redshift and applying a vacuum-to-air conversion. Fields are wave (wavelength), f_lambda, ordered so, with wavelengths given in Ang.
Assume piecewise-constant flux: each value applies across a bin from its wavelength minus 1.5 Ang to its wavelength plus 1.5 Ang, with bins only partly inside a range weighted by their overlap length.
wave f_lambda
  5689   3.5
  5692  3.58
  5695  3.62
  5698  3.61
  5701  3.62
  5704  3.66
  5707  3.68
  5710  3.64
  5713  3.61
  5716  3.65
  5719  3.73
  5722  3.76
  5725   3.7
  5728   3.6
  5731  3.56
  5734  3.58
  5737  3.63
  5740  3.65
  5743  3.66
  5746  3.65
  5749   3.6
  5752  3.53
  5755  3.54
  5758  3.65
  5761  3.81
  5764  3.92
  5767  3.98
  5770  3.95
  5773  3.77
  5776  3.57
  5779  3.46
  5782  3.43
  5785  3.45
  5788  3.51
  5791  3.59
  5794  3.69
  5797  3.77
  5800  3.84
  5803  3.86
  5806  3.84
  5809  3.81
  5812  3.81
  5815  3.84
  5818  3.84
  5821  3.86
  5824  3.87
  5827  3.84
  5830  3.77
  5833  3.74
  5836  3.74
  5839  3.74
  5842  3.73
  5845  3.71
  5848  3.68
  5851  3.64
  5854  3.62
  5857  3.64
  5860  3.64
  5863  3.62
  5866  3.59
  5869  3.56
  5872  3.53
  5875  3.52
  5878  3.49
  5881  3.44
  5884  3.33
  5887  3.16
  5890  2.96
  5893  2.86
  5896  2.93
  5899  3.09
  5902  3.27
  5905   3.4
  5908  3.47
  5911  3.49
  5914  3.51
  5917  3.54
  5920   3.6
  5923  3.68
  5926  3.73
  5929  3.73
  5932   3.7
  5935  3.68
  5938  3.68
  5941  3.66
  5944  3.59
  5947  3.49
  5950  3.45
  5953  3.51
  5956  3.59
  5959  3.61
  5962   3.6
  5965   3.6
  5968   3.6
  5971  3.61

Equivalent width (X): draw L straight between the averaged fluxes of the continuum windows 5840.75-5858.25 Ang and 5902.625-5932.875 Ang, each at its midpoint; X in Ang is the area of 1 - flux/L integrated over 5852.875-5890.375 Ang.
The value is 1.61 Ang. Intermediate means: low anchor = 3.67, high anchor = 3.57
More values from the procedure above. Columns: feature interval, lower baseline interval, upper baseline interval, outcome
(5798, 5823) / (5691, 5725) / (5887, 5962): -1.91 Ang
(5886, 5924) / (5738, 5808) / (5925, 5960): 3.45 Ang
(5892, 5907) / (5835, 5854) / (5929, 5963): 2.12 Ang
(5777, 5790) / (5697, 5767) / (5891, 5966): 0.52 Ang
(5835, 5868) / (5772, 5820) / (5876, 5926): -1.49 Ang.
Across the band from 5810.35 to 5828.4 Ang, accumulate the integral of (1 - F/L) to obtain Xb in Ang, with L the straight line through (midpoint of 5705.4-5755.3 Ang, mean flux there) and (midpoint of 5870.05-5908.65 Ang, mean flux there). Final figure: -2.2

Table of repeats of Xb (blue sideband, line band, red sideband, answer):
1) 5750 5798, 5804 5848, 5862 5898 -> -3.7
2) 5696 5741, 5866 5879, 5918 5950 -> 0.4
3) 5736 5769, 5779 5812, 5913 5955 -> 0.0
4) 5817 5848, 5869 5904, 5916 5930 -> 4.3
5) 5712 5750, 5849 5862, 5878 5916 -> -1.1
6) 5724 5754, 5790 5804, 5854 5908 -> -1.0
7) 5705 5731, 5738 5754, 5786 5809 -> 0.3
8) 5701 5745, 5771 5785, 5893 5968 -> 0.2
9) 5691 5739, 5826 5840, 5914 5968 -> -0.5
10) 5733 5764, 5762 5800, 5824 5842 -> 0.1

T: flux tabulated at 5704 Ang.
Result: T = 3.66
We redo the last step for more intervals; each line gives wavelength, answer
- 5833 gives 3.74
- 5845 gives 3.71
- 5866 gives 3.59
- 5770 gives 3.95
